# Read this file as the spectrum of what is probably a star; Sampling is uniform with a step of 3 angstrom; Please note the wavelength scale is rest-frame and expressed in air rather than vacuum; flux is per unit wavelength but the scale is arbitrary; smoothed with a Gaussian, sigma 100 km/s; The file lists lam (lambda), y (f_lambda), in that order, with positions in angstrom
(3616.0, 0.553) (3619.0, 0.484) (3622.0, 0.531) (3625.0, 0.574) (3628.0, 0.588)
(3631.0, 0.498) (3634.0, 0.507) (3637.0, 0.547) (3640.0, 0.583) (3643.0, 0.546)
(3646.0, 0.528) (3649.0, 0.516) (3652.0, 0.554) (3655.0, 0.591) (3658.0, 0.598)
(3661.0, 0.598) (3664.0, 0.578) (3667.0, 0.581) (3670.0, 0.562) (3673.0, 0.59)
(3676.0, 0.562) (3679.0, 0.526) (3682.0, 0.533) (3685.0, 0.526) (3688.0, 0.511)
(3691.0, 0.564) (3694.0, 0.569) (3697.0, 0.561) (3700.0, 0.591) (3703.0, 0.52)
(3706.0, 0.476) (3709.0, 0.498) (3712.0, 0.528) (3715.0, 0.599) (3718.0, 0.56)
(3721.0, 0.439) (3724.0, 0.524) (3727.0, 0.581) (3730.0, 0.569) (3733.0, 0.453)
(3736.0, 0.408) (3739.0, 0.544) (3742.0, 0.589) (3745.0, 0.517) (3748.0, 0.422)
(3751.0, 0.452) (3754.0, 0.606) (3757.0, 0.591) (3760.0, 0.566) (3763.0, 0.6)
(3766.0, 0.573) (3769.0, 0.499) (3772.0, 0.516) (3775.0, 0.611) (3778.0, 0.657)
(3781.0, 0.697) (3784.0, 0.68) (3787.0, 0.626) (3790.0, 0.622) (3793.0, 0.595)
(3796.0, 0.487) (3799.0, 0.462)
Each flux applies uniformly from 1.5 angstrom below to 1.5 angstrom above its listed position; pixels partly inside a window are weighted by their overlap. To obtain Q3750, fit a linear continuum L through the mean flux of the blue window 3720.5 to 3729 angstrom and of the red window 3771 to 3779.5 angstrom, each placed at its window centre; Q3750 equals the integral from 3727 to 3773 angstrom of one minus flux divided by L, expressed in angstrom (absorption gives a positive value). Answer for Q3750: 2.8 angstrom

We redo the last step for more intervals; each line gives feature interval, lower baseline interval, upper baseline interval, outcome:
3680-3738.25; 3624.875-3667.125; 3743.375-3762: 1.4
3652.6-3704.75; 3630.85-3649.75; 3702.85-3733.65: -3.1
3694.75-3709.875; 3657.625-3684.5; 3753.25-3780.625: 1.1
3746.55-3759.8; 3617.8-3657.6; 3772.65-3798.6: 1.6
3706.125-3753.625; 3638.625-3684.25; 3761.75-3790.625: 6.1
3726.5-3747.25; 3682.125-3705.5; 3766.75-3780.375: 1.7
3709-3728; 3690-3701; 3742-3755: 0.3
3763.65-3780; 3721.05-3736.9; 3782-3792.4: 0.8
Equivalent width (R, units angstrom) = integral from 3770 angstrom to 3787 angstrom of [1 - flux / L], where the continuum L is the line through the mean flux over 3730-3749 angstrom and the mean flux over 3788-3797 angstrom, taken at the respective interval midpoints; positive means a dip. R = -2.2 angstrom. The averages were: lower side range 0.497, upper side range 0.576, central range 0.628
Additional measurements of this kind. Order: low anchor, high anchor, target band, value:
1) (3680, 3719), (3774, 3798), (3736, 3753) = 2.40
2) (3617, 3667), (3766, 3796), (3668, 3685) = 0.36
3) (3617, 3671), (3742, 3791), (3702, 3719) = 1.10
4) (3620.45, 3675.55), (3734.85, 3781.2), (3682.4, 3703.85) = 0.26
